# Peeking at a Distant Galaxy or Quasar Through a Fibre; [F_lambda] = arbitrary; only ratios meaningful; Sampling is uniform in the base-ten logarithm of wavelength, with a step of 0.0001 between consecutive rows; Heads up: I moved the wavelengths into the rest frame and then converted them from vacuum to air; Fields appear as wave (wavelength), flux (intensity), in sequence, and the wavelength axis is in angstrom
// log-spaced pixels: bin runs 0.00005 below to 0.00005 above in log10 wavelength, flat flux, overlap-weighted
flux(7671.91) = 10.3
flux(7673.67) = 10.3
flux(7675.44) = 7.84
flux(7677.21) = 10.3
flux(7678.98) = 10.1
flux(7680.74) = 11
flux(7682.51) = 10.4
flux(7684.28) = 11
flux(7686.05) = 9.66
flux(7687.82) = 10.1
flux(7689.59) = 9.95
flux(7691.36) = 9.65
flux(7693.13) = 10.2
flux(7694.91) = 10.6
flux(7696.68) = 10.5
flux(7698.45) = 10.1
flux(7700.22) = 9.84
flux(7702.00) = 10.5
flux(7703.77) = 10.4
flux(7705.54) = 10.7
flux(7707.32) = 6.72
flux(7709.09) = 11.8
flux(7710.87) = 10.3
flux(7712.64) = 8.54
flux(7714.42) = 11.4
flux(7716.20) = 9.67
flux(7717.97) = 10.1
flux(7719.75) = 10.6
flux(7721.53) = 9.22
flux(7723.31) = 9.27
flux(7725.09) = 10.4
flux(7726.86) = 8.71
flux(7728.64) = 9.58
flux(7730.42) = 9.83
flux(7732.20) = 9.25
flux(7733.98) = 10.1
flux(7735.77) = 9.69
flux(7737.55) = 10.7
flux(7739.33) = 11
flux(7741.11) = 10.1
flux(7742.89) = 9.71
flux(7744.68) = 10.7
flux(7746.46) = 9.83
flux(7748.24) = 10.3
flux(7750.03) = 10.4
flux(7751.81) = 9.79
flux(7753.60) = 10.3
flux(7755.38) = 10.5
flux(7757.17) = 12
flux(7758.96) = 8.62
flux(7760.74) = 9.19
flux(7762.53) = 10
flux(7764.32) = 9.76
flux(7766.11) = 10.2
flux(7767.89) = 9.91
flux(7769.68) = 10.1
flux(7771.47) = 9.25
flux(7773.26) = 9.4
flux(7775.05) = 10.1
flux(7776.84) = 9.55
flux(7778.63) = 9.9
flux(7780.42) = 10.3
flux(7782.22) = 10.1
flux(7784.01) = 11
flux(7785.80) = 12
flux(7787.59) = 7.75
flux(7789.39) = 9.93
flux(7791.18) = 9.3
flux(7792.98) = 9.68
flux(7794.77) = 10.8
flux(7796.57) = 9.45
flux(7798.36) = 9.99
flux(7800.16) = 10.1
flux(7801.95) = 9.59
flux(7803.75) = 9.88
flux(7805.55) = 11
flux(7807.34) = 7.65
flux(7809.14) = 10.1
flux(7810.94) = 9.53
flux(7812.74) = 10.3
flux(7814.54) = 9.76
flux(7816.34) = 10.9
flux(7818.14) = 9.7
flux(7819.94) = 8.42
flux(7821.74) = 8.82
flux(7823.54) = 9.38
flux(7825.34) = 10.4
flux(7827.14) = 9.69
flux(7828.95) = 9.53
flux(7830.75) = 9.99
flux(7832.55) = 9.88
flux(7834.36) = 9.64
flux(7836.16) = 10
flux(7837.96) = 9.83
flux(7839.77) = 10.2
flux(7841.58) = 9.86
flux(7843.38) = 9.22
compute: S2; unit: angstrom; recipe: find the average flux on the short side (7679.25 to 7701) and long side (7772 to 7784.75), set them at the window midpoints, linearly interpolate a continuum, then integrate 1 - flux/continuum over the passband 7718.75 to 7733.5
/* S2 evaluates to 0.8 angstrom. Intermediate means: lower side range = 10.3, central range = 9.63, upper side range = 10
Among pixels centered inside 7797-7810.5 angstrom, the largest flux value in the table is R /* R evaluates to 11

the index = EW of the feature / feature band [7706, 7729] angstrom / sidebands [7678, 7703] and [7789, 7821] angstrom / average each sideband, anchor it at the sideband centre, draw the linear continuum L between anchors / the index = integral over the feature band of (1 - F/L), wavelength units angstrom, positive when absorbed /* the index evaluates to 0.9 angstrom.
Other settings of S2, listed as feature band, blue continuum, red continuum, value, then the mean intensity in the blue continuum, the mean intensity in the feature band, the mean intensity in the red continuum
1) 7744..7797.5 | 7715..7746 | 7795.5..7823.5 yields -1.1 angstrom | 9.93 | 10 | 9.68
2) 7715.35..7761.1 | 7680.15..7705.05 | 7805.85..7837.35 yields 0.3 angstrom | 10.3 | 9.99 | 9.66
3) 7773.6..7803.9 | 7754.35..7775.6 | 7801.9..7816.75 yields -0.3 angstrom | 9.92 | 9.96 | 9.83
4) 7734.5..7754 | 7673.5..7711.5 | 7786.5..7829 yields -0.7 angstrom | 10.1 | 10.2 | 9.66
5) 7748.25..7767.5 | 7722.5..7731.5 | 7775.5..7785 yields -0.3 angstrom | 9.56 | 10.1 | 10.2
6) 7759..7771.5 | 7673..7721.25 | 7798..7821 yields 0.2 angstrom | 10.1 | 9.74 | 9.75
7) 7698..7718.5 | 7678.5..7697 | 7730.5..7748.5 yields 0.4 angstrom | 10.3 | 10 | 10.1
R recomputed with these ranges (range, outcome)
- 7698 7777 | 12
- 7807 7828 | 10.9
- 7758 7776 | 10.2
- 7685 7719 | 11.8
